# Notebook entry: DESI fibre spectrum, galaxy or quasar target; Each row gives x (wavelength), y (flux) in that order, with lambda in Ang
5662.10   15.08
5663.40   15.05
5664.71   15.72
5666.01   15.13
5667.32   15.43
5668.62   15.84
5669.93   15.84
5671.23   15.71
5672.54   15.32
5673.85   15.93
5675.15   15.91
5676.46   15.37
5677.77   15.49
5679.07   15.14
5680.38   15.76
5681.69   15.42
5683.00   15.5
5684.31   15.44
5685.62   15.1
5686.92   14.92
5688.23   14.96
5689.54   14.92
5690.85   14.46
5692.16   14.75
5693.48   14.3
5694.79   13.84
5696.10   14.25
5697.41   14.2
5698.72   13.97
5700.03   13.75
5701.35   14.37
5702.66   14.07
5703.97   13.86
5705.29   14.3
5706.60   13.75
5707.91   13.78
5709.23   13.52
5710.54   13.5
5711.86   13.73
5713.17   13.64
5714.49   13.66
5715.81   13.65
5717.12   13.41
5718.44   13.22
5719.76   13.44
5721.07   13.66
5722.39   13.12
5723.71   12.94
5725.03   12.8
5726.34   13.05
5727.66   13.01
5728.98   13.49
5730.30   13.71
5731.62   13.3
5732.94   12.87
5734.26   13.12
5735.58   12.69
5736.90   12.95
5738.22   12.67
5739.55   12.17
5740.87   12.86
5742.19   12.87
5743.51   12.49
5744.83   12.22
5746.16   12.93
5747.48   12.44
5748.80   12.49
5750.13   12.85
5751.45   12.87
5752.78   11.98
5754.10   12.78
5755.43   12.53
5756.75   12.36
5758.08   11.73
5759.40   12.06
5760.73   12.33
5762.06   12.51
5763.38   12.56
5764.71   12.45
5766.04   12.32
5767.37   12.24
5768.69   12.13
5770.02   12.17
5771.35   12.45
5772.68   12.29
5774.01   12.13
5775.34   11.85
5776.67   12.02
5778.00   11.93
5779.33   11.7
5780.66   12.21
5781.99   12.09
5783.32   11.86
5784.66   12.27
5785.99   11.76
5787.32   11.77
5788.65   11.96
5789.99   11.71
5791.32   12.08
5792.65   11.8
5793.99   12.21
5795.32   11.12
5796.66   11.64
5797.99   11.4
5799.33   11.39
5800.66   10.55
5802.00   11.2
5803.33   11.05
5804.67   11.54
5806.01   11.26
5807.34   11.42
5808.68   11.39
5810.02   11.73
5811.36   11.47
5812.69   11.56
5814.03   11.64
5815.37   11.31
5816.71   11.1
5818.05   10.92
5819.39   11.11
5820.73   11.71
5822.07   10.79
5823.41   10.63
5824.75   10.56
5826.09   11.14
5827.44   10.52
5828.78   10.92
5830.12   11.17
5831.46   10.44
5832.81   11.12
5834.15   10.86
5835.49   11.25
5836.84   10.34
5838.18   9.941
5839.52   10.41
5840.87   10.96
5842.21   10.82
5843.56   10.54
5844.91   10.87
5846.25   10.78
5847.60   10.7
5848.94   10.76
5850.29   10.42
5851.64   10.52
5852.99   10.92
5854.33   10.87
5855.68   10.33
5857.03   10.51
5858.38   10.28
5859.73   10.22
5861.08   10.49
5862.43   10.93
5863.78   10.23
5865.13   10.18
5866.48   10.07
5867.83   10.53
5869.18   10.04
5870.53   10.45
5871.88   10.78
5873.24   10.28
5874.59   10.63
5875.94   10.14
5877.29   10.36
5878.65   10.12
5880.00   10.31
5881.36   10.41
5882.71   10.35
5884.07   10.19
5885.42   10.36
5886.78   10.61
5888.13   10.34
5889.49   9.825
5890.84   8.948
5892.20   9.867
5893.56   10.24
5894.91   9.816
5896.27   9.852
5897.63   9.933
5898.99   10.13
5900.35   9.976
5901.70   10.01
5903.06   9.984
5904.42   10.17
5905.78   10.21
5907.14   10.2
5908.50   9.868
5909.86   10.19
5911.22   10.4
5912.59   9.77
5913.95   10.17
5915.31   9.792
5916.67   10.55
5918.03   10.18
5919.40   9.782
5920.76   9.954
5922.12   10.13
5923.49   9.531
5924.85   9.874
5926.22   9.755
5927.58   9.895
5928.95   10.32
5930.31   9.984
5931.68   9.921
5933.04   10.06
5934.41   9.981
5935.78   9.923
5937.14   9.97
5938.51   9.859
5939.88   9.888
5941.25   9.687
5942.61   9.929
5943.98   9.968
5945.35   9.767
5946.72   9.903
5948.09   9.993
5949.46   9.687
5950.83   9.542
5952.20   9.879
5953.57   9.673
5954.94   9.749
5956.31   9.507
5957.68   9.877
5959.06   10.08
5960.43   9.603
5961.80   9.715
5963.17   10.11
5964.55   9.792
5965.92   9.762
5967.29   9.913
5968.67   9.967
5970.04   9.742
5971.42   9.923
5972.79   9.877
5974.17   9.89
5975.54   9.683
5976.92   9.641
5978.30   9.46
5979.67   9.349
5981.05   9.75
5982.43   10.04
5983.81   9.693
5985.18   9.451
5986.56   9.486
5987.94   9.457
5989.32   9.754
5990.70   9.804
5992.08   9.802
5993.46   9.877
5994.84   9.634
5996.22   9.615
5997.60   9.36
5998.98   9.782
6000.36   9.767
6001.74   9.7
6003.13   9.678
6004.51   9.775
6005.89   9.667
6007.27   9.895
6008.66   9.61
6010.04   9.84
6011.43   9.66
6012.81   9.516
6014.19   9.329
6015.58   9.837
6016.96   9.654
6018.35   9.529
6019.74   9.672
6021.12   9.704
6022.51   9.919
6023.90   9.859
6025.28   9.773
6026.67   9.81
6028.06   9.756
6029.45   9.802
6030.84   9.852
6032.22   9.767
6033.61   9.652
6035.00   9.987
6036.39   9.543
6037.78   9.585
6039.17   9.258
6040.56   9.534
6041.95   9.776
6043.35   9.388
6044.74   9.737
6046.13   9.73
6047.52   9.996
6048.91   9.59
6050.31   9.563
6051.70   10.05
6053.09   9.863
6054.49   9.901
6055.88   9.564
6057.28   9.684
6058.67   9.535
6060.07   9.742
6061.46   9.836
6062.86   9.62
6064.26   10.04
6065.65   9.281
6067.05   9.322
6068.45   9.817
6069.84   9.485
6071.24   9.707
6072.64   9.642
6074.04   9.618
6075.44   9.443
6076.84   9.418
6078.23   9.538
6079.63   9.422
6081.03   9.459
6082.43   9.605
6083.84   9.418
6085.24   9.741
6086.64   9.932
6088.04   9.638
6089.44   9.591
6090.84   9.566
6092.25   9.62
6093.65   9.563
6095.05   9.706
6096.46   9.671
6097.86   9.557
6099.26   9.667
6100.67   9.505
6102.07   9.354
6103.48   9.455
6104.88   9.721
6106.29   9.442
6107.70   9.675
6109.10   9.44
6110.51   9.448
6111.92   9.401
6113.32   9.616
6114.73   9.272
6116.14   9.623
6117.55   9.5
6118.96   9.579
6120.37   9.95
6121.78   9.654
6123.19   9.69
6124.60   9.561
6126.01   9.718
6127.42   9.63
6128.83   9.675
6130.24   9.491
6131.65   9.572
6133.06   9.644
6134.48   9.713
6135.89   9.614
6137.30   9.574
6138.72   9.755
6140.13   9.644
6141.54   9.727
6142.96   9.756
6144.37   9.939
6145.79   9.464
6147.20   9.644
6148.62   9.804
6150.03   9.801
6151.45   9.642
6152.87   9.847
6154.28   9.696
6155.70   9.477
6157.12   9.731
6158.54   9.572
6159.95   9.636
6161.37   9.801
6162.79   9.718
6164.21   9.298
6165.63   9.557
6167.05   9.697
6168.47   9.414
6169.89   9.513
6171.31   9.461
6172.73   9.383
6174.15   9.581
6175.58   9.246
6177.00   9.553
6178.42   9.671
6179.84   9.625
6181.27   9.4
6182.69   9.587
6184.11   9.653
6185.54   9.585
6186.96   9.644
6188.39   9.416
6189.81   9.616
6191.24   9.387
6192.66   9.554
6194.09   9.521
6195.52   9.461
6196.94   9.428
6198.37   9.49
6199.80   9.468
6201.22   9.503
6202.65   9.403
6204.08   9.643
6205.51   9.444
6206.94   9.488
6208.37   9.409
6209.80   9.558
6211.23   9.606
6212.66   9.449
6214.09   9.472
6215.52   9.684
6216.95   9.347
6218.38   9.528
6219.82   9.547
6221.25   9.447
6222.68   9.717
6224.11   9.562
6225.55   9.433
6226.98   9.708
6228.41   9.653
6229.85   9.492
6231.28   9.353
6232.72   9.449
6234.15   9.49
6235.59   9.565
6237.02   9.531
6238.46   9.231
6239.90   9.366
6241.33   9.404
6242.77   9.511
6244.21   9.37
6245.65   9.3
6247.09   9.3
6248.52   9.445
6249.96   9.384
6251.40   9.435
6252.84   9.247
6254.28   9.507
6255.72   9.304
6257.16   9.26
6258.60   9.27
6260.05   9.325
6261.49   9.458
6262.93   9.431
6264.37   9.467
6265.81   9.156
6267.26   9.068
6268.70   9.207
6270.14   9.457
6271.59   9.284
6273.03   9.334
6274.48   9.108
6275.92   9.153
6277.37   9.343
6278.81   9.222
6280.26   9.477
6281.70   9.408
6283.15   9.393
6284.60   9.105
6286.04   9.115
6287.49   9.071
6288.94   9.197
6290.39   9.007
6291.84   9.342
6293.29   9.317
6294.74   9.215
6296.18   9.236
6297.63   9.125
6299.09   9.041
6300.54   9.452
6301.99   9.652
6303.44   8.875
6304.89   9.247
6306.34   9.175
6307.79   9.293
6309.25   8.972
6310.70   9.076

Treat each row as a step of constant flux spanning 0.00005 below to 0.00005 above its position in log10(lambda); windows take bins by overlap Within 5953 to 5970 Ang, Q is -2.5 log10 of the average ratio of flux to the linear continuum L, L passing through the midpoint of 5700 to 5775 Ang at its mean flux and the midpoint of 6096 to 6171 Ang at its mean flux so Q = 0.13 mag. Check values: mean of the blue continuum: 12.9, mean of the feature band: 9.81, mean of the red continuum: 9.61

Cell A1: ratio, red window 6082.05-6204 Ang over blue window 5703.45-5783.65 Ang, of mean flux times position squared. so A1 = 0.86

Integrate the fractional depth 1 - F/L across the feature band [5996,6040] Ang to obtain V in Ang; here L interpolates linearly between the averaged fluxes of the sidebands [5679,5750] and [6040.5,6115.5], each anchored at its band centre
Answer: 2.52 Ang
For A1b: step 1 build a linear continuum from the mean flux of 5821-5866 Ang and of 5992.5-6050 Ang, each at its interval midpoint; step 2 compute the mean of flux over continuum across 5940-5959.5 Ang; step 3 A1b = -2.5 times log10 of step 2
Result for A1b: 0.03 mag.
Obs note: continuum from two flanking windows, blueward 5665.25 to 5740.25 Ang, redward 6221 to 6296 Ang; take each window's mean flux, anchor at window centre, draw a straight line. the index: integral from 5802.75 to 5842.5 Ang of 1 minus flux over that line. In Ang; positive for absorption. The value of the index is 6.4 Ang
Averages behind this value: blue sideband 14.2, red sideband 9.35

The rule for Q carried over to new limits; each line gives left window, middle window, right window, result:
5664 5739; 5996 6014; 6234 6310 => 0.20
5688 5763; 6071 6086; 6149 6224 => 0.10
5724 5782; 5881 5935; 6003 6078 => 0.10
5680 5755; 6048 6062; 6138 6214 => 0.10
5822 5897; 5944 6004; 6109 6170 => 0.04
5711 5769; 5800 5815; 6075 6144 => 0.08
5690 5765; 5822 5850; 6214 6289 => 0.16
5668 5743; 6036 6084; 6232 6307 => 0.15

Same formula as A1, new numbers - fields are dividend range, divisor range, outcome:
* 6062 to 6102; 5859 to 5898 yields 1.00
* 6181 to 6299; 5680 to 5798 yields 0.85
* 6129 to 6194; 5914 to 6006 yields 1.05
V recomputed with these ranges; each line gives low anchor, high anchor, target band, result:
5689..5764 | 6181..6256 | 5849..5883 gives 4.9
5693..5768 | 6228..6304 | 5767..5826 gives 4.8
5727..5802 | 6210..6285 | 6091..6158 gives 3.4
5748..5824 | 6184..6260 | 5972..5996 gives 2.4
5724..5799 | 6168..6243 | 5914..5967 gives 6.2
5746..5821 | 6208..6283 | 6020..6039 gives 1.5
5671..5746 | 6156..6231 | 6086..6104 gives 1.4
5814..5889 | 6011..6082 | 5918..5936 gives 0.5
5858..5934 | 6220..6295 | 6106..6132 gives 0.2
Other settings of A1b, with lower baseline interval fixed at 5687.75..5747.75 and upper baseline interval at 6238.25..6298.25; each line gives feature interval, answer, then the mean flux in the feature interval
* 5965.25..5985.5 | 0.18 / 9.75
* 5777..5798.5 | 0.10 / 11.9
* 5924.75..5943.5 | 0.19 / 9.93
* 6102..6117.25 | 0.11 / 9.5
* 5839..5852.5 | 0.17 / 10.7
